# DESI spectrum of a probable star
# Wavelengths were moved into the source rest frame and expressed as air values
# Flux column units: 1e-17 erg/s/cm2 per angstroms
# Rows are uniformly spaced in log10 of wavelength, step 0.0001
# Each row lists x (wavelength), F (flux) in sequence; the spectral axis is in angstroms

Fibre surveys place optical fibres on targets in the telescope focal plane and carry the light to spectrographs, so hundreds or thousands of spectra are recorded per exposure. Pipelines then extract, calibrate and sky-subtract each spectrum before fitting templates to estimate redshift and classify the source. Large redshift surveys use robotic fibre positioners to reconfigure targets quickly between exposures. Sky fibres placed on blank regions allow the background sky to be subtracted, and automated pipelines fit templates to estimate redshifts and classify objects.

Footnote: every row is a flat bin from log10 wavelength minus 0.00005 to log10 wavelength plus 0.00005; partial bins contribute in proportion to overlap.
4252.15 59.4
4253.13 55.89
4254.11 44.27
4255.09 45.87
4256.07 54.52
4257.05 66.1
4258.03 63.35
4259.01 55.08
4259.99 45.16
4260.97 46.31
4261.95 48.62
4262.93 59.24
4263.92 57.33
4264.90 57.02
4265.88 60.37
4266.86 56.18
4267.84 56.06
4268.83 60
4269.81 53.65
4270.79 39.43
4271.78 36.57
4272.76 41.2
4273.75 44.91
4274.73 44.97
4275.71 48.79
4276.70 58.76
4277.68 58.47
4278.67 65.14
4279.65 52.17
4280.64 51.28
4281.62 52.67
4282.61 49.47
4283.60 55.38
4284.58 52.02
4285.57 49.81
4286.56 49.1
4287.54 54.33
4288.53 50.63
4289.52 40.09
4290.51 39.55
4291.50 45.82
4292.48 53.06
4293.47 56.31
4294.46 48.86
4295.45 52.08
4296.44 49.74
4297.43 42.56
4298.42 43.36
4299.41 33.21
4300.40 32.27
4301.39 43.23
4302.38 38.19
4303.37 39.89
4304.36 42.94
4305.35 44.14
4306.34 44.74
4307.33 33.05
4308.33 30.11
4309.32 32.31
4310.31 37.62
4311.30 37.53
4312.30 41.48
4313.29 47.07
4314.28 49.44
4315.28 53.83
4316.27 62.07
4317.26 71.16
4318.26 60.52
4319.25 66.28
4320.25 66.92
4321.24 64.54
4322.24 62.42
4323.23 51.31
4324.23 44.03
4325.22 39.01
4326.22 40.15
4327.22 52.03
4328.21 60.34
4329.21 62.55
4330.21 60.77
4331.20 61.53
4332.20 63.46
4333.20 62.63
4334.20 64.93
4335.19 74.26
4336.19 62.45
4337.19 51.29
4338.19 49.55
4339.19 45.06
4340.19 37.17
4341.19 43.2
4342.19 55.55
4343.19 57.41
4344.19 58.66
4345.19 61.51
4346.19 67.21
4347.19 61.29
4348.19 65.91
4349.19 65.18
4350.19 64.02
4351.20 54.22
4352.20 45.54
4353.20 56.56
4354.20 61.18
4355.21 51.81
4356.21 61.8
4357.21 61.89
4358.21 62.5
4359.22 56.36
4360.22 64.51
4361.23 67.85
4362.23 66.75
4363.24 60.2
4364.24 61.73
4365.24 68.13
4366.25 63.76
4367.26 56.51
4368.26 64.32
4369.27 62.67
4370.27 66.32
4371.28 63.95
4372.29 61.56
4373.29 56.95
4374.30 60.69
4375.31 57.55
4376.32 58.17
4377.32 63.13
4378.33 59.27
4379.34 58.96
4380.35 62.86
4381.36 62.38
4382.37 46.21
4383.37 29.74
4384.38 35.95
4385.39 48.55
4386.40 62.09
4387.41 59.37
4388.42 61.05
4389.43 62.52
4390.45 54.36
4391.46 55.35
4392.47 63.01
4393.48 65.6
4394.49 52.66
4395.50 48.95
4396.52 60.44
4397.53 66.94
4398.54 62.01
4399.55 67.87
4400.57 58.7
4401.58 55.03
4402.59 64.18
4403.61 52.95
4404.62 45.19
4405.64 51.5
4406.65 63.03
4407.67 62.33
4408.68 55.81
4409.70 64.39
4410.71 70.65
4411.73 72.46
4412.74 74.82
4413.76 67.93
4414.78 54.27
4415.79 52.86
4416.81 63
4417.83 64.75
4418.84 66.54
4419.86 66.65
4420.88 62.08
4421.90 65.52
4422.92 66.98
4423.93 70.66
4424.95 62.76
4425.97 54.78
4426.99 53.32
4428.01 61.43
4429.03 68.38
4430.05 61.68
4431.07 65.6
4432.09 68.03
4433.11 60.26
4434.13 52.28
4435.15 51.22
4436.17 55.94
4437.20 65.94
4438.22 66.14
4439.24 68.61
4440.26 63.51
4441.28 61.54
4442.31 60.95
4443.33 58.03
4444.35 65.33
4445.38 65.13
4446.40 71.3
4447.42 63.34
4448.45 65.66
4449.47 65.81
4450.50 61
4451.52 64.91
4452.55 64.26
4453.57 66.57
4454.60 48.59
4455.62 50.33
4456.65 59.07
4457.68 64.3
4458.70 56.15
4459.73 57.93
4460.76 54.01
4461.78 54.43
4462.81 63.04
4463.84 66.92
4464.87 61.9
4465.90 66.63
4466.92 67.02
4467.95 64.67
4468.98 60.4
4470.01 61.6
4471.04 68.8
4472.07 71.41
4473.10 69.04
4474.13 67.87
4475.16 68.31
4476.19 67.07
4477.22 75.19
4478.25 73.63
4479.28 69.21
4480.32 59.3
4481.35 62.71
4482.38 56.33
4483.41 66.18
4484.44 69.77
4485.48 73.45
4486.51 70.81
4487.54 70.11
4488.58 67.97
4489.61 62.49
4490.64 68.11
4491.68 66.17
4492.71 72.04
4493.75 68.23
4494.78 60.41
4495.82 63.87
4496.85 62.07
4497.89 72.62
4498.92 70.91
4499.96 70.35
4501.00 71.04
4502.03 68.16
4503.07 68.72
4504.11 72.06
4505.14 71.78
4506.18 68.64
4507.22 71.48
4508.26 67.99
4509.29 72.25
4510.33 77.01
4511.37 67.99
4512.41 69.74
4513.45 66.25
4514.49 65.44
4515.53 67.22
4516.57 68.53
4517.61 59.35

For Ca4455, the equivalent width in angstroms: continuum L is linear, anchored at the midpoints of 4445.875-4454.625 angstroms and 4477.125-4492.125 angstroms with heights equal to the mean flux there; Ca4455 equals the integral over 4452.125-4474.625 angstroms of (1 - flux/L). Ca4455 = 1.2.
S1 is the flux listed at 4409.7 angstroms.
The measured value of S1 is 64.39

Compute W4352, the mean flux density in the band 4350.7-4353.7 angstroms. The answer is 52.2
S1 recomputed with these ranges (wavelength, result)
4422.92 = 66.98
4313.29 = 47.07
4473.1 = 69.04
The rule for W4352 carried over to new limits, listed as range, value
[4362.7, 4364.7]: 61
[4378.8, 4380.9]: 60.8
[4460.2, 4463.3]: 57.2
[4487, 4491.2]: 67.2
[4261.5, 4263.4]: 54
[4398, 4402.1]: 61.1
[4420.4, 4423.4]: 64.8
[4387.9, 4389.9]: 61.8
